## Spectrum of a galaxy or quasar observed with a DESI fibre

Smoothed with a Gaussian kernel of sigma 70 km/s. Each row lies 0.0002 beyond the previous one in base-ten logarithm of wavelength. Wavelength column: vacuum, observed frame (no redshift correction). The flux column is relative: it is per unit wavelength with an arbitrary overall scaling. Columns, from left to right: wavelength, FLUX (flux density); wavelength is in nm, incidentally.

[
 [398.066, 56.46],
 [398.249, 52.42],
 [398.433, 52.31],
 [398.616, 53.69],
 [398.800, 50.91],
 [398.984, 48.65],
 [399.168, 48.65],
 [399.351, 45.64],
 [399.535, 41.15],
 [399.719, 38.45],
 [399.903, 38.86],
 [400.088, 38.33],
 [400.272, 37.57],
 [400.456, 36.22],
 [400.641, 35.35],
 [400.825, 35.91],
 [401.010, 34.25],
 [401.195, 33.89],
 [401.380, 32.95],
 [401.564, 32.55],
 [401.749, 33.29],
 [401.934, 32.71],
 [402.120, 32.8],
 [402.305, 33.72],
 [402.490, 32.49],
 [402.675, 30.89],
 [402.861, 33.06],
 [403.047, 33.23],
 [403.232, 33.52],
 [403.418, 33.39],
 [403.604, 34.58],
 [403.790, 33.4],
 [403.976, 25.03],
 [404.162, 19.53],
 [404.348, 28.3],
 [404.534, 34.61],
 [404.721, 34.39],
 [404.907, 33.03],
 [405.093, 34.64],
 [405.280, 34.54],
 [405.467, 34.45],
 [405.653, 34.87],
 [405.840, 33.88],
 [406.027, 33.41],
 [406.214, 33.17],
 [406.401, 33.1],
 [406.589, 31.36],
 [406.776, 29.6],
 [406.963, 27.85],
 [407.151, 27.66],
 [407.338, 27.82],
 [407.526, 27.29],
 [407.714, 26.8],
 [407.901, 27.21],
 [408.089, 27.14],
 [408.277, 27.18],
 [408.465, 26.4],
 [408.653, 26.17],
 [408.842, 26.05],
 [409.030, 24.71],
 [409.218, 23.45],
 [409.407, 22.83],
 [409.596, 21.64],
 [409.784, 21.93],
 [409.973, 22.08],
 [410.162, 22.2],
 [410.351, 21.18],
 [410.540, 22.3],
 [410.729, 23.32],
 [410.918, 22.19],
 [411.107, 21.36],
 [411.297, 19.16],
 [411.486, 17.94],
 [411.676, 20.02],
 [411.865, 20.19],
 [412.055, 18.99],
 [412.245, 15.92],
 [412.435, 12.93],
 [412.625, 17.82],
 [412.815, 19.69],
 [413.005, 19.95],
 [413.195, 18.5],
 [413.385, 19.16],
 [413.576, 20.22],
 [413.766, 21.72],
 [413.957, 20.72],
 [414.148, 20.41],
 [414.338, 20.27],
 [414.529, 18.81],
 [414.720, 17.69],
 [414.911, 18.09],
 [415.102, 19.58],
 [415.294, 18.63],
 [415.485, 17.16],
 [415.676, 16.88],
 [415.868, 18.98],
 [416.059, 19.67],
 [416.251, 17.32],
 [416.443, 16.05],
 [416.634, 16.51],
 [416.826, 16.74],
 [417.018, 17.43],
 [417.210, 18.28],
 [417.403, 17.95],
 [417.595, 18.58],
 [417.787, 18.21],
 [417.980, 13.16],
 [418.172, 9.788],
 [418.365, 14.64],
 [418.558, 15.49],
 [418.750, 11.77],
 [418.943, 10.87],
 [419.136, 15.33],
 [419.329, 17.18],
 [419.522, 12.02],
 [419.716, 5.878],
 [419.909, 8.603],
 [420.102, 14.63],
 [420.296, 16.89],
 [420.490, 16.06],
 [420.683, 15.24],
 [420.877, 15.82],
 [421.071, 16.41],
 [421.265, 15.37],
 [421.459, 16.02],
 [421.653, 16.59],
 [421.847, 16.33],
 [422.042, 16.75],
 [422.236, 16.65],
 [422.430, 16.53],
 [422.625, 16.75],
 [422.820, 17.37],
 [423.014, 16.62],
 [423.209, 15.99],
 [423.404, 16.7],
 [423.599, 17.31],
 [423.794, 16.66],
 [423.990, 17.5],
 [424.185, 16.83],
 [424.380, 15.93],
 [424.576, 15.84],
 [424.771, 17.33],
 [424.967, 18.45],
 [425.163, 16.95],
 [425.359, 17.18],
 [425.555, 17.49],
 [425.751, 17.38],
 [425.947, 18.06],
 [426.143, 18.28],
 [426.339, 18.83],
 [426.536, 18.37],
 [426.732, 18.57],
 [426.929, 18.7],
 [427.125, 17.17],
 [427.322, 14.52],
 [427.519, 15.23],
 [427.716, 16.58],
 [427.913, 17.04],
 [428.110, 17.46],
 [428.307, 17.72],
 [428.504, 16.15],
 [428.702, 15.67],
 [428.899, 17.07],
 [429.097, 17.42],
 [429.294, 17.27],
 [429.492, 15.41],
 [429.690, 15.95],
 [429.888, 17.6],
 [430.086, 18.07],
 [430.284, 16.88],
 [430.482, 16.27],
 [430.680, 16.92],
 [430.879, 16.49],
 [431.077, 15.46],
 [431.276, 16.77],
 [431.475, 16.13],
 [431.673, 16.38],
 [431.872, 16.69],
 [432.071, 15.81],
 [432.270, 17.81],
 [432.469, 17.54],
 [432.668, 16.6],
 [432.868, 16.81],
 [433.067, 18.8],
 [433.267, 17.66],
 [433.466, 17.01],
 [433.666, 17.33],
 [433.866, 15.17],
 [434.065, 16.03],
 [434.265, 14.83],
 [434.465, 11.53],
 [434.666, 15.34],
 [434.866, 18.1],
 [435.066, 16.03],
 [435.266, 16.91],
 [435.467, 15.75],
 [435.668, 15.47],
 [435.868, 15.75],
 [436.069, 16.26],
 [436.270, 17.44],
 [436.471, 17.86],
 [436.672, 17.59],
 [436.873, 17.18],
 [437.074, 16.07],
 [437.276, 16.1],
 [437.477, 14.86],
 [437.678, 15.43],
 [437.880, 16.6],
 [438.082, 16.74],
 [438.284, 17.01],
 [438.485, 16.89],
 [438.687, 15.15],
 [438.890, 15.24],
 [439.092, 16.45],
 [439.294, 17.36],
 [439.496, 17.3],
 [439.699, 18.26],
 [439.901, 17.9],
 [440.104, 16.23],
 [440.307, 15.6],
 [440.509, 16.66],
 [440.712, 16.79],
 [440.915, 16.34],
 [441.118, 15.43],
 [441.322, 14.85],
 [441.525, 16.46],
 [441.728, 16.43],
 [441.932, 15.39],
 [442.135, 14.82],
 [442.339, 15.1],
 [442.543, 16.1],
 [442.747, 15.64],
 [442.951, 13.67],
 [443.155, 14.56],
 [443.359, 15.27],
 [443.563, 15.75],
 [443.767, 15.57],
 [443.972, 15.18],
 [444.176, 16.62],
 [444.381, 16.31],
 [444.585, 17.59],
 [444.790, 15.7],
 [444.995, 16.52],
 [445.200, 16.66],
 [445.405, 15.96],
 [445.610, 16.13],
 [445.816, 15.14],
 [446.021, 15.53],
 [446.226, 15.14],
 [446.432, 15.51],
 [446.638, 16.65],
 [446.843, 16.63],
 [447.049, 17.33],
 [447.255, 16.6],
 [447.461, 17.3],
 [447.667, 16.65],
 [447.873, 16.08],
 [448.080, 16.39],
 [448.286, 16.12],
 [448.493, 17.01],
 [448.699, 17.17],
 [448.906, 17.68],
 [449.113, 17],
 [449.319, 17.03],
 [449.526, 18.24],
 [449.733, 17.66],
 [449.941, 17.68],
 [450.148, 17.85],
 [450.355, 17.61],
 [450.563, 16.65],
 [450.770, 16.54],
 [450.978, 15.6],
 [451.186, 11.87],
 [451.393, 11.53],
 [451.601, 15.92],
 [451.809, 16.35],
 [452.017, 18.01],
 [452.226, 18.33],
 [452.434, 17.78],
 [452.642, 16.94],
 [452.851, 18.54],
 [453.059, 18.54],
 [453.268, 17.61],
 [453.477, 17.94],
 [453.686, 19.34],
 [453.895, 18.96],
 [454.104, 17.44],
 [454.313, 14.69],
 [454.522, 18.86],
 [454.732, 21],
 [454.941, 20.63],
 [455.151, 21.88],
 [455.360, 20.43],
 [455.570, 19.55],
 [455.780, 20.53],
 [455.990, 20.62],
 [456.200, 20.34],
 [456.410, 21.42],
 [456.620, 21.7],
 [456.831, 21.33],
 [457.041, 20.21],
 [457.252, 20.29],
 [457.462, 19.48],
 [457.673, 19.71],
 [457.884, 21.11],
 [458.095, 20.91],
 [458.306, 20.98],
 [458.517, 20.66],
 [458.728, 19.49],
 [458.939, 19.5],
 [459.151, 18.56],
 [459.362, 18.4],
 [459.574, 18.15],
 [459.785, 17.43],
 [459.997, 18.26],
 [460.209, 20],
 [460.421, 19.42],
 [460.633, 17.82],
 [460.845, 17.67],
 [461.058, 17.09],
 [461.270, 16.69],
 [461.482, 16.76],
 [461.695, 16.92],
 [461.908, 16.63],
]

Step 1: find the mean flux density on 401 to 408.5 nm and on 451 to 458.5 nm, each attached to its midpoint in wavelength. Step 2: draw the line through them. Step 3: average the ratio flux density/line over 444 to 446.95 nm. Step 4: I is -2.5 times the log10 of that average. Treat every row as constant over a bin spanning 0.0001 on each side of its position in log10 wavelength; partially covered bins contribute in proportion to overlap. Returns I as 0.296 mag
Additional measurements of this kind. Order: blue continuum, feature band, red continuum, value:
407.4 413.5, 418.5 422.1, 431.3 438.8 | 0.35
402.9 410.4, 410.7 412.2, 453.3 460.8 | 0.36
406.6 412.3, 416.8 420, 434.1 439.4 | 0.44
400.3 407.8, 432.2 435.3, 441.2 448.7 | 0.23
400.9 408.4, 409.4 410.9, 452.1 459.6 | 0.33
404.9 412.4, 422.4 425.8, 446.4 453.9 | 0.31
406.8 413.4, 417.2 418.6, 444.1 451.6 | 0.34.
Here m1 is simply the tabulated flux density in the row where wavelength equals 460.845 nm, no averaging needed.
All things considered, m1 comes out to 17.67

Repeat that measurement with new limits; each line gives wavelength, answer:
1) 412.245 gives 15.92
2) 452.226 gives 18.33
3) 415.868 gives 18.98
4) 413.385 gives 19.16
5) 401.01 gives 34.25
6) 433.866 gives 15.17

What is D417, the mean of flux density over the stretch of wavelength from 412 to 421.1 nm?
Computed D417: 16.6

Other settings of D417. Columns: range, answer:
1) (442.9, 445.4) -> 15.8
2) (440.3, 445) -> 15.8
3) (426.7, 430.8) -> 16.8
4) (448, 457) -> 18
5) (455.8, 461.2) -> 19.6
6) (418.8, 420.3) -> 12.4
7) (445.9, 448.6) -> 16.4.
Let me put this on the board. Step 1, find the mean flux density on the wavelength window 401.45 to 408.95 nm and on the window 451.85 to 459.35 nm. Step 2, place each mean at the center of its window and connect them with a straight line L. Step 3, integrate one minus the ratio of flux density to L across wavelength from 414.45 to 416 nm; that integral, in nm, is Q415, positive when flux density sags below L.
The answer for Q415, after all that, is 0.561 nm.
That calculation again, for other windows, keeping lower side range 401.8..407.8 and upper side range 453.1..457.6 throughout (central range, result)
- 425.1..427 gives 0.613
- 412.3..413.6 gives 0.504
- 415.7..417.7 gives 0.768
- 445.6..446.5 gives 0.266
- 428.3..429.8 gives 0.542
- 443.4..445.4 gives 0.548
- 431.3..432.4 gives 0.376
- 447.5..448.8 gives 0.291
